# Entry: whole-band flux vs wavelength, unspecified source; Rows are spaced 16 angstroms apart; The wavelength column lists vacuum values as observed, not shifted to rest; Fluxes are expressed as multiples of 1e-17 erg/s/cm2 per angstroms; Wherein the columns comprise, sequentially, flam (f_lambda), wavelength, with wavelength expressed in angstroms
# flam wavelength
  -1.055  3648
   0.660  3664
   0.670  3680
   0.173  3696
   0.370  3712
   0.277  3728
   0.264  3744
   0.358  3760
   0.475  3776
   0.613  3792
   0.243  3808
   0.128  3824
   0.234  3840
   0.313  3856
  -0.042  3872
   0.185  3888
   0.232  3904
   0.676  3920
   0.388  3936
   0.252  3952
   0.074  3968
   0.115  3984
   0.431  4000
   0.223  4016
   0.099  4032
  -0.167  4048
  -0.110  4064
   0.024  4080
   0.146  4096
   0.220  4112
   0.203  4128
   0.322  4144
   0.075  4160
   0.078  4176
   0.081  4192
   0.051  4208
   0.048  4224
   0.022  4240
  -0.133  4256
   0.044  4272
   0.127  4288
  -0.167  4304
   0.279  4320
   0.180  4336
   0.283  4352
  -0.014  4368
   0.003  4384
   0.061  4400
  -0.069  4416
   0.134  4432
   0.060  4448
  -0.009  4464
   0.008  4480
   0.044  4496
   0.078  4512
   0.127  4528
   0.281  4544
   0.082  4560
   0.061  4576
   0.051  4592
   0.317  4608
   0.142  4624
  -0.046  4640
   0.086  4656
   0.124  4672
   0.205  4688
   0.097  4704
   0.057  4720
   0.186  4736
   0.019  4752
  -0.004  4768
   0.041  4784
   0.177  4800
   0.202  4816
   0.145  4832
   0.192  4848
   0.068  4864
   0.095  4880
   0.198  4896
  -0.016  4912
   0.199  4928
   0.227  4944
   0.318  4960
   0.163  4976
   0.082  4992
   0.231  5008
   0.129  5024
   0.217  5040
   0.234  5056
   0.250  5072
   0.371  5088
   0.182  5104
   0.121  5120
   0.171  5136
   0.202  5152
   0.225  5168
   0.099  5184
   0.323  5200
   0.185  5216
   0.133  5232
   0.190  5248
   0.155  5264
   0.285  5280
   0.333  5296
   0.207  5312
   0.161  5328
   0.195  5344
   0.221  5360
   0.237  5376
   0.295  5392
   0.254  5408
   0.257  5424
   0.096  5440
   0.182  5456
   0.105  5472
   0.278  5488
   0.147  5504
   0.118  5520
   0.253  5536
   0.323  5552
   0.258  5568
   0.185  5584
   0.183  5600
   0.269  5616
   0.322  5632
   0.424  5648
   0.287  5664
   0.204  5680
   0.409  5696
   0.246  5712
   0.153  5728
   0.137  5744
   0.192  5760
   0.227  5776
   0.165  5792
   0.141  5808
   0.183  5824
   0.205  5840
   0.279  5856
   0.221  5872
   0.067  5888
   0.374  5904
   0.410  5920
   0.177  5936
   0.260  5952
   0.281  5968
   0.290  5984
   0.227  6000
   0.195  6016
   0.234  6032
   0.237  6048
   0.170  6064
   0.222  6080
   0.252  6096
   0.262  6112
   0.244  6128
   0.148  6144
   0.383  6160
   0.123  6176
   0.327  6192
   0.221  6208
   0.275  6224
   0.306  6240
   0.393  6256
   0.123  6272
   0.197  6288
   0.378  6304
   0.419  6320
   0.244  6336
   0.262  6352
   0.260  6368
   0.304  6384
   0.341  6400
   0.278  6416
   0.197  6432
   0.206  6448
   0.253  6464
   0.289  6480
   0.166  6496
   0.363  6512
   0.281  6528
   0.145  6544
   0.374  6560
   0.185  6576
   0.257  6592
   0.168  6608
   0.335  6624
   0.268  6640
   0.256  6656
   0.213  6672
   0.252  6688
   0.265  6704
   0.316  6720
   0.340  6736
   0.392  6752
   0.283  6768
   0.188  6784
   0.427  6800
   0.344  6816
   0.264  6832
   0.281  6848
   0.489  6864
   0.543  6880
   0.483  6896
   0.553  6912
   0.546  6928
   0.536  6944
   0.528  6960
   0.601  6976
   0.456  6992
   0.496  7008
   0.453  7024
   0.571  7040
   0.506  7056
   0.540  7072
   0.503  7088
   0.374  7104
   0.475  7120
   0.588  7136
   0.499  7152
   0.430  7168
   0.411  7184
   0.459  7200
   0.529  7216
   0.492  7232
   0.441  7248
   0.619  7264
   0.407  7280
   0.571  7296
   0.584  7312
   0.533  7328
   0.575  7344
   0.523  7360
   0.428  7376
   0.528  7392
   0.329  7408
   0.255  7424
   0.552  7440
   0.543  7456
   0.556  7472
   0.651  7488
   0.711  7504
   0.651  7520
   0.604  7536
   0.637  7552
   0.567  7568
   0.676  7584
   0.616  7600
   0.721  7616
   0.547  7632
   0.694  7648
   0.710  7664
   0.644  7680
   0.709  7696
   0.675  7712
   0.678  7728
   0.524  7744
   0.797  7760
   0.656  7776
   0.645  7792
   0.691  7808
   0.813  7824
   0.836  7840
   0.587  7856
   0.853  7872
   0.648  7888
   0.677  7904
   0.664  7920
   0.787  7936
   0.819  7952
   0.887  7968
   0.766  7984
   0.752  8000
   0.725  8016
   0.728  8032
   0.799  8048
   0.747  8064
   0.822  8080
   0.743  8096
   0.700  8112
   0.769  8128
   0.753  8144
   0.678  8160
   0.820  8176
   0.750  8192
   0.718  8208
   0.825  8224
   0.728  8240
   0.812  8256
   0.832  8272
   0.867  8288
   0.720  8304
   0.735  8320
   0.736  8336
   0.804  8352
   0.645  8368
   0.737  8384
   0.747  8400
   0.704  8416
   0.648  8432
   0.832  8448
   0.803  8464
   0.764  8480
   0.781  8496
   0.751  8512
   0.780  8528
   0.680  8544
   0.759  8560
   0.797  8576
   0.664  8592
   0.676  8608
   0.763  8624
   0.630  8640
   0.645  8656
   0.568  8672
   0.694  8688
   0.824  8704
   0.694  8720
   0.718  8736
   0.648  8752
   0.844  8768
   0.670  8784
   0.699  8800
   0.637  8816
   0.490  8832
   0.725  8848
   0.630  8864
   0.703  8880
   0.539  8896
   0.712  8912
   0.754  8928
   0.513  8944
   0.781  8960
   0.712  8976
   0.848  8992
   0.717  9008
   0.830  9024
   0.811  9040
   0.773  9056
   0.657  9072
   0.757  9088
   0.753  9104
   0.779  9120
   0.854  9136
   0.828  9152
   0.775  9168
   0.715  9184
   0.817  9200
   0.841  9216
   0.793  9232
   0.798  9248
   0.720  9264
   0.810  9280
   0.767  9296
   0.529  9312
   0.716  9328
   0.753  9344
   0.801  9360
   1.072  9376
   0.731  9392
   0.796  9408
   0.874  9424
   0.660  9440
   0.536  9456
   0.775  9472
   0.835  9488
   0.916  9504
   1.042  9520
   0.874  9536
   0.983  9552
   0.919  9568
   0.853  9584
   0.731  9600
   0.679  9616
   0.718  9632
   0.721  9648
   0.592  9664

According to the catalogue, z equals 0.723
